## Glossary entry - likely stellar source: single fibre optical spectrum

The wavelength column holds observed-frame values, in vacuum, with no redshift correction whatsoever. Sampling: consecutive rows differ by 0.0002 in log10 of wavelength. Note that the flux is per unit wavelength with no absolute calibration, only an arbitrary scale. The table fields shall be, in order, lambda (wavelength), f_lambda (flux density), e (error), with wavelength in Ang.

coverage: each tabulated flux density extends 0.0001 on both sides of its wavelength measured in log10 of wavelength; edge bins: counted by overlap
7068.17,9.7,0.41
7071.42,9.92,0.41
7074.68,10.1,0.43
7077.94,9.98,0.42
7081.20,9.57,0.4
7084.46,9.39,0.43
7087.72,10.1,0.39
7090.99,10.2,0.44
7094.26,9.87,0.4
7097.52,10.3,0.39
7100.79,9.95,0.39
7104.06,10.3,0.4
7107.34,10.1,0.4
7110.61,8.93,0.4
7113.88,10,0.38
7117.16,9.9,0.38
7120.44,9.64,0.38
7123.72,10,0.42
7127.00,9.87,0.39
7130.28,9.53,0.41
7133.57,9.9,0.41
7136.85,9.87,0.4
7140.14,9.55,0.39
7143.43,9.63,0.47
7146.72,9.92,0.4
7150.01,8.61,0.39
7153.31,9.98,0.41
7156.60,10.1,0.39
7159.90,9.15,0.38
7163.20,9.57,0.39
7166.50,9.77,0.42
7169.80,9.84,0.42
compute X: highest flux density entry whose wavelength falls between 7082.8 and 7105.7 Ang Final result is 10.3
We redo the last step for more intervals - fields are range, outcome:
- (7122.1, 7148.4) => 10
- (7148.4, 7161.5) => 10.1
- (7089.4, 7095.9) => 10.2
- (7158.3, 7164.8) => 9.57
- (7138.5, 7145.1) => 9.63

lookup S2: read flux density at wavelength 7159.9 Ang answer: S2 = 9.15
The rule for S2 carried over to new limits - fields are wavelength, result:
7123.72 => 10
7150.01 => 8.61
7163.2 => 9.57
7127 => 9.87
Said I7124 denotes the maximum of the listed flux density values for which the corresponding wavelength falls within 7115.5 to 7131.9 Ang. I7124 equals 10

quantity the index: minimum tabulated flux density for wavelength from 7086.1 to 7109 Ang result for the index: 9.87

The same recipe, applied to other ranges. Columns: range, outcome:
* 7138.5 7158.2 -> 8.61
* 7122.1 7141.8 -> 9.53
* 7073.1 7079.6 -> 9.98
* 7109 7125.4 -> 8.93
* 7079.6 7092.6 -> 9.39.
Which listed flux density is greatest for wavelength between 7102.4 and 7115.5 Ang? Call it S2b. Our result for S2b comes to 10.3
